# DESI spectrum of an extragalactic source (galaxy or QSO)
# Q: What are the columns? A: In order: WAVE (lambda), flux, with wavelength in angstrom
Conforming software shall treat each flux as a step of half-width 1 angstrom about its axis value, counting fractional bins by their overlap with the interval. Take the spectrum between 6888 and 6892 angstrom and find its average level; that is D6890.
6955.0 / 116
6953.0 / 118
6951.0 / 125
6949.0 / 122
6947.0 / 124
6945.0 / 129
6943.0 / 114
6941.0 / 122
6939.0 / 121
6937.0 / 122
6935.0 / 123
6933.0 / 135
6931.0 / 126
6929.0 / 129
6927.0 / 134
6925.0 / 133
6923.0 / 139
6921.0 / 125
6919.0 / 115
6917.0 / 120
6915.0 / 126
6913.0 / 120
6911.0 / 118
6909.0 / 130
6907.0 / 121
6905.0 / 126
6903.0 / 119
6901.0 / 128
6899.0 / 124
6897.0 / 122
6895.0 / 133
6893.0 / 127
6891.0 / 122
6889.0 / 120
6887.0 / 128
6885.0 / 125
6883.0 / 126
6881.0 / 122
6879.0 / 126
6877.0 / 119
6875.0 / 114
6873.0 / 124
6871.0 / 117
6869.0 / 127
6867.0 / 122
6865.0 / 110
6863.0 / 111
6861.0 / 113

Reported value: 121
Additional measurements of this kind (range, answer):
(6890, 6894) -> 124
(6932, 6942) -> 125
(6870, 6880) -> 120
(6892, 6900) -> 126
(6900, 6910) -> 125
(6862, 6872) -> 117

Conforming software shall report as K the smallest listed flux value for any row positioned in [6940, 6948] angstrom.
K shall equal 114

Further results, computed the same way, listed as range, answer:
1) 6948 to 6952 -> 122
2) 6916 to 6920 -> 115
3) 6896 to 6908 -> 119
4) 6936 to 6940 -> 121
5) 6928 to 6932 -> 126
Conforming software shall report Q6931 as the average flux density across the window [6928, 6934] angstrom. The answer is 130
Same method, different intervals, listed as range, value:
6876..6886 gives 124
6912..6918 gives 122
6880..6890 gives 124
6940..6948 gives 122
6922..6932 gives 132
